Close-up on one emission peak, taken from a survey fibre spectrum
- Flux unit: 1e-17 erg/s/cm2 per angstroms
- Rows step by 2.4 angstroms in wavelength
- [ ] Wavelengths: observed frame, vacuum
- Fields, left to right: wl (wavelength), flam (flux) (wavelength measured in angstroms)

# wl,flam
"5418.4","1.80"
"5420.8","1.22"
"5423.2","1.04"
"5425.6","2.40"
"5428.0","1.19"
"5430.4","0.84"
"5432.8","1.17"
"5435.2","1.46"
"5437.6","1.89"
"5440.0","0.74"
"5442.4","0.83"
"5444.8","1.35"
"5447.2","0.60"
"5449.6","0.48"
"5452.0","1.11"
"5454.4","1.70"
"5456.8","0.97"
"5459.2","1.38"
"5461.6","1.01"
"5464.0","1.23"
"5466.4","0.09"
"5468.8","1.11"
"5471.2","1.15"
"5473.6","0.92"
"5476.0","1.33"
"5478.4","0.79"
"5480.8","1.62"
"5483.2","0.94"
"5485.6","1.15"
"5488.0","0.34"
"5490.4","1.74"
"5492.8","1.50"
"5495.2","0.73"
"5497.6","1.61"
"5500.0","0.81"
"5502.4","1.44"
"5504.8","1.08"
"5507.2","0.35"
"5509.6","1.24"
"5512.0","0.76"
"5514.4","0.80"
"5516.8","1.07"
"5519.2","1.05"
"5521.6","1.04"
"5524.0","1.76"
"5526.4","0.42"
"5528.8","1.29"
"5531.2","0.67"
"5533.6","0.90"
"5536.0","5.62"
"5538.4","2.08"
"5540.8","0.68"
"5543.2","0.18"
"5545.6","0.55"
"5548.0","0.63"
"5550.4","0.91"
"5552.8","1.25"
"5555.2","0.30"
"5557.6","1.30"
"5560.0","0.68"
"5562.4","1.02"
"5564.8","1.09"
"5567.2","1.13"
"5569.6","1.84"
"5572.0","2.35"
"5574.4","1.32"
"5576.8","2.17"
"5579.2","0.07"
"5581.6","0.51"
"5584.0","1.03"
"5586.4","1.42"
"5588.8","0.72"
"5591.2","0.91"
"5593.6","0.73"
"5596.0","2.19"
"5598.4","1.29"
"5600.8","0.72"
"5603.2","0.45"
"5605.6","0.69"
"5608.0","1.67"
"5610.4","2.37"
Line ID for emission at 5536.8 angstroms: H-beta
